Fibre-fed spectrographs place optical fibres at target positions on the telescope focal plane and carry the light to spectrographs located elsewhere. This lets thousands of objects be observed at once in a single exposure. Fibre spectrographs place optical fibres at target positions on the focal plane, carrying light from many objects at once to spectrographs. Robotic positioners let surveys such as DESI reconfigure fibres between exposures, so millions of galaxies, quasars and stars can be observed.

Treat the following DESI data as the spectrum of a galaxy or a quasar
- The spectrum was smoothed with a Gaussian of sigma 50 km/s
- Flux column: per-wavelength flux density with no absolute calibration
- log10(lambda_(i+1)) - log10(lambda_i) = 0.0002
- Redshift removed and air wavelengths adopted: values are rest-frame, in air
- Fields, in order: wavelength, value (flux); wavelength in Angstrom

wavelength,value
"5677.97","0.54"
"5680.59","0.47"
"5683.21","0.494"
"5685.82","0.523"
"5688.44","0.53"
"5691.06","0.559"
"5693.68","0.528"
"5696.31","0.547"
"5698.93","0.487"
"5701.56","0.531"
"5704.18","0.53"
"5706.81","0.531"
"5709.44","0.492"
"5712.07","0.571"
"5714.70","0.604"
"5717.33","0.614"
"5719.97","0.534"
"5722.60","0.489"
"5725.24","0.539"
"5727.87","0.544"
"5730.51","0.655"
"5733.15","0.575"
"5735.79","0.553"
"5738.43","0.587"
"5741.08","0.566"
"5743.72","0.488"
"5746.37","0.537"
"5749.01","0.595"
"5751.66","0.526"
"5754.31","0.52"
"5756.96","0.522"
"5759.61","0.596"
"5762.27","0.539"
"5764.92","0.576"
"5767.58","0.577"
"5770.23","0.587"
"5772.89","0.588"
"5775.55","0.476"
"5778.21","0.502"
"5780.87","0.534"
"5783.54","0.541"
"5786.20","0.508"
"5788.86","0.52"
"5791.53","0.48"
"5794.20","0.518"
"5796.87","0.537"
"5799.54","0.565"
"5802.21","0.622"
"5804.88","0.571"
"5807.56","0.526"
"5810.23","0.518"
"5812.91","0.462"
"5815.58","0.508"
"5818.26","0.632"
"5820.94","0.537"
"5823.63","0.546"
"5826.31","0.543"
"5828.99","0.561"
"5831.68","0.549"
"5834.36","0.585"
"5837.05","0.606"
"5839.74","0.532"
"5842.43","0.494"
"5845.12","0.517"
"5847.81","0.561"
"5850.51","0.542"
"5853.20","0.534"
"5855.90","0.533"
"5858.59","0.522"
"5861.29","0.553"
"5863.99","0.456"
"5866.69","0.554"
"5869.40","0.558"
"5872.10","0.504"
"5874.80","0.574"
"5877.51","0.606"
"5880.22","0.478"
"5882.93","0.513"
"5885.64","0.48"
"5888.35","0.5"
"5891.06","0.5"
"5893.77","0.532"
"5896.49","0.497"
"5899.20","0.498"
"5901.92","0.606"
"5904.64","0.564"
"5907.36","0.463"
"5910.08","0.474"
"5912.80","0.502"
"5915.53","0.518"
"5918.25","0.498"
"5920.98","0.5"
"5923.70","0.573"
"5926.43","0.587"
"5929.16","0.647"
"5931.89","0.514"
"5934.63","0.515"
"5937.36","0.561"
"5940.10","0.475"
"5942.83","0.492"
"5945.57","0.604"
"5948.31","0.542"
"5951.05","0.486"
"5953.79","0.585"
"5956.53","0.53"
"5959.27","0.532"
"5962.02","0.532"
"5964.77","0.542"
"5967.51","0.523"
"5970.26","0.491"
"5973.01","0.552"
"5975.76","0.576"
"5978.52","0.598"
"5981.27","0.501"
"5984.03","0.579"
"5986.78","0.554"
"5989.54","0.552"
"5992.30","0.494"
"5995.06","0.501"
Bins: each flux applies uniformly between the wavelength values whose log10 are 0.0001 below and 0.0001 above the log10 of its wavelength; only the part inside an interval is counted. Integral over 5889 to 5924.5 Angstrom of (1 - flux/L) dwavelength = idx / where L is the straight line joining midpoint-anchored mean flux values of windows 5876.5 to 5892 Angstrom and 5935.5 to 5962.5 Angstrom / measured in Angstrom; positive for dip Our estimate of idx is 0.19 Angstrom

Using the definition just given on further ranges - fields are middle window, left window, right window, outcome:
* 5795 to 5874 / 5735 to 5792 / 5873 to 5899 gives -2.0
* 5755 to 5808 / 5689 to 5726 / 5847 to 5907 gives -0.9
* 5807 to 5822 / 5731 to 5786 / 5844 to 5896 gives 0.2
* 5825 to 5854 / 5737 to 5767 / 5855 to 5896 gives -0.9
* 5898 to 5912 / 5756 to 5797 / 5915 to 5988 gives 0.5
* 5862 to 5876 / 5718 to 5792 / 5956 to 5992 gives 0.4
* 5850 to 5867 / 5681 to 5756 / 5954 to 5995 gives 0.5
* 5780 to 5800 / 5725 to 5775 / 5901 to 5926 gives 1.0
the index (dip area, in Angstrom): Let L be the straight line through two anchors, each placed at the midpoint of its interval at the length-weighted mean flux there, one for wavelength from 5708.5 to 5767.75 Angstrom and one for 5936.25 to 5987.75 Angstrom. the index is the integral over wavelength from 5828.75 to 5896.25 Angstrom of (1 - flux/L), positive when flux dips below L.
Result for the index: 1.8 Angstrom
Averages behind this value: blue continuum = 0.556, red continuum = 0.54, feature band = 0.533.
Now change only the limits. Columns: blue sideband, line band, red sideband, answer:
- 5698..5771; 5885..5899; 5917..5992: 1.08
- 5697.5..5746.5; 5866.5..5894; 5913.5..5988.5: 0.88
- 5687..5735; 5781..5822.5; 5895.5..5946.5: 0.31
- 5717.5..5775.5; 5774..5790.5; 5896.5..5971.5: 1.12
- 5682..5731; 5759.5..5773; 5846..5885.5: -0.92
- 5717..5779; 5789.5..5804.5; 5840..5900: -0.11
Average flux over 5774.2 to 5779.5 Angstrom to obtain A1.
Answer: 0.489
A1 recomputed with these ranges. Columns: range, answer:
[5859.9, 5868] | 0.521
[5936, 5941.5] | 0.518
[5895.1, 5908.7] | 0.526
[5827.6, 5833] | 0.555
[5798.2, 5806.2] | 0.586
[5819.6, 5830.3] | 0.547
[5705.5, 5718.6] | 0.562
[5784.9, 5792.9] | 0.503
